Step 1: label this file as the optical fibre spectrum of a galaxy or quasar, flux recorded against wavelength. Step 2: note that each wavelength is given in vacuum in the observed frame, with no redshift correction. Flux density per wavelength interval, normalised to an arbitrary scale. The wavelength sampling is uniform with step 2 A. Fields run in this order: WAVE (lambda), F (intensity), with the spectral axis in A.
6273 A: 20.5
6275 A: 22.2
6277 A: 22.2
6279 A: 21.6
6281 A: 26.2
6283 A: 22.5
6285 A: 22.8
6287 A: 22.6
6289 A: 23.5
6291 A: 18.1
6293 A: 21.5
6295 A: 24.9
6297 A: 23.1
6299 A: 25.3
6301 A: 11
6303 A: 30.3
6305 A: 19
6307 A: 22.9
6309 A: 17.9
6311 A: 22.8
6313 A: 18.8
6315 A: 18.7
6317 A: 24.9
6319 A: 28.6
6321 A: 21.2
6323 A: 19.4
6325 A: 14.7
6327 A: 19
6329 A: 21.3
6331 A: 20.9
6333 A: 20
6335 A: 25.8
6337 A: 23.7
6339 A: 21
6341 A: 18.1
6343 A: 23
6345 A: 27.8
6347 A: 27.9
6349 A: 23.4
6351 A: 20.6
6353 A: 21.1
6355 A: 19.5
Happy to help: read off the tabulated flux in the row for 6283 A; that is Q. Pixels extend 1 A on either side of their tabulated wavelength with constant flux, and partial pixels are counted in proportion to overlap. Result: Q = 22.5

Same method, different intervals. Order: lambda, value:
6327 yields 19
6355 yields 19.5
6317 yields 24.9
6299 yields 25.3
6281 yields 26.2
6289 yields 23.5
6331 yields 20.9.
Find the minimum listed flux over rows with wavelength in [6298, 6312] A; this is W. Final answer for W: 11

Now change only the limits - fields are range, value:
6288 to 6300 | 18.1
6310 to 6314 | 18.8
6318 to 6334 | 14.7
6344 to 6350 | 23.4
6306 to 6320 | 17.9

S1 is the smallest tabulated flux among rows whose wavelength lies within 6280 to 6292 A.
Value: 18.1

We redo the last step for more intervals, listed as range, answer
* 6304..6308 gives 19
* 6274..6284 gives 21.6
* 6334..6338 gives 23.7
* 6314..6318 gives 18.7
